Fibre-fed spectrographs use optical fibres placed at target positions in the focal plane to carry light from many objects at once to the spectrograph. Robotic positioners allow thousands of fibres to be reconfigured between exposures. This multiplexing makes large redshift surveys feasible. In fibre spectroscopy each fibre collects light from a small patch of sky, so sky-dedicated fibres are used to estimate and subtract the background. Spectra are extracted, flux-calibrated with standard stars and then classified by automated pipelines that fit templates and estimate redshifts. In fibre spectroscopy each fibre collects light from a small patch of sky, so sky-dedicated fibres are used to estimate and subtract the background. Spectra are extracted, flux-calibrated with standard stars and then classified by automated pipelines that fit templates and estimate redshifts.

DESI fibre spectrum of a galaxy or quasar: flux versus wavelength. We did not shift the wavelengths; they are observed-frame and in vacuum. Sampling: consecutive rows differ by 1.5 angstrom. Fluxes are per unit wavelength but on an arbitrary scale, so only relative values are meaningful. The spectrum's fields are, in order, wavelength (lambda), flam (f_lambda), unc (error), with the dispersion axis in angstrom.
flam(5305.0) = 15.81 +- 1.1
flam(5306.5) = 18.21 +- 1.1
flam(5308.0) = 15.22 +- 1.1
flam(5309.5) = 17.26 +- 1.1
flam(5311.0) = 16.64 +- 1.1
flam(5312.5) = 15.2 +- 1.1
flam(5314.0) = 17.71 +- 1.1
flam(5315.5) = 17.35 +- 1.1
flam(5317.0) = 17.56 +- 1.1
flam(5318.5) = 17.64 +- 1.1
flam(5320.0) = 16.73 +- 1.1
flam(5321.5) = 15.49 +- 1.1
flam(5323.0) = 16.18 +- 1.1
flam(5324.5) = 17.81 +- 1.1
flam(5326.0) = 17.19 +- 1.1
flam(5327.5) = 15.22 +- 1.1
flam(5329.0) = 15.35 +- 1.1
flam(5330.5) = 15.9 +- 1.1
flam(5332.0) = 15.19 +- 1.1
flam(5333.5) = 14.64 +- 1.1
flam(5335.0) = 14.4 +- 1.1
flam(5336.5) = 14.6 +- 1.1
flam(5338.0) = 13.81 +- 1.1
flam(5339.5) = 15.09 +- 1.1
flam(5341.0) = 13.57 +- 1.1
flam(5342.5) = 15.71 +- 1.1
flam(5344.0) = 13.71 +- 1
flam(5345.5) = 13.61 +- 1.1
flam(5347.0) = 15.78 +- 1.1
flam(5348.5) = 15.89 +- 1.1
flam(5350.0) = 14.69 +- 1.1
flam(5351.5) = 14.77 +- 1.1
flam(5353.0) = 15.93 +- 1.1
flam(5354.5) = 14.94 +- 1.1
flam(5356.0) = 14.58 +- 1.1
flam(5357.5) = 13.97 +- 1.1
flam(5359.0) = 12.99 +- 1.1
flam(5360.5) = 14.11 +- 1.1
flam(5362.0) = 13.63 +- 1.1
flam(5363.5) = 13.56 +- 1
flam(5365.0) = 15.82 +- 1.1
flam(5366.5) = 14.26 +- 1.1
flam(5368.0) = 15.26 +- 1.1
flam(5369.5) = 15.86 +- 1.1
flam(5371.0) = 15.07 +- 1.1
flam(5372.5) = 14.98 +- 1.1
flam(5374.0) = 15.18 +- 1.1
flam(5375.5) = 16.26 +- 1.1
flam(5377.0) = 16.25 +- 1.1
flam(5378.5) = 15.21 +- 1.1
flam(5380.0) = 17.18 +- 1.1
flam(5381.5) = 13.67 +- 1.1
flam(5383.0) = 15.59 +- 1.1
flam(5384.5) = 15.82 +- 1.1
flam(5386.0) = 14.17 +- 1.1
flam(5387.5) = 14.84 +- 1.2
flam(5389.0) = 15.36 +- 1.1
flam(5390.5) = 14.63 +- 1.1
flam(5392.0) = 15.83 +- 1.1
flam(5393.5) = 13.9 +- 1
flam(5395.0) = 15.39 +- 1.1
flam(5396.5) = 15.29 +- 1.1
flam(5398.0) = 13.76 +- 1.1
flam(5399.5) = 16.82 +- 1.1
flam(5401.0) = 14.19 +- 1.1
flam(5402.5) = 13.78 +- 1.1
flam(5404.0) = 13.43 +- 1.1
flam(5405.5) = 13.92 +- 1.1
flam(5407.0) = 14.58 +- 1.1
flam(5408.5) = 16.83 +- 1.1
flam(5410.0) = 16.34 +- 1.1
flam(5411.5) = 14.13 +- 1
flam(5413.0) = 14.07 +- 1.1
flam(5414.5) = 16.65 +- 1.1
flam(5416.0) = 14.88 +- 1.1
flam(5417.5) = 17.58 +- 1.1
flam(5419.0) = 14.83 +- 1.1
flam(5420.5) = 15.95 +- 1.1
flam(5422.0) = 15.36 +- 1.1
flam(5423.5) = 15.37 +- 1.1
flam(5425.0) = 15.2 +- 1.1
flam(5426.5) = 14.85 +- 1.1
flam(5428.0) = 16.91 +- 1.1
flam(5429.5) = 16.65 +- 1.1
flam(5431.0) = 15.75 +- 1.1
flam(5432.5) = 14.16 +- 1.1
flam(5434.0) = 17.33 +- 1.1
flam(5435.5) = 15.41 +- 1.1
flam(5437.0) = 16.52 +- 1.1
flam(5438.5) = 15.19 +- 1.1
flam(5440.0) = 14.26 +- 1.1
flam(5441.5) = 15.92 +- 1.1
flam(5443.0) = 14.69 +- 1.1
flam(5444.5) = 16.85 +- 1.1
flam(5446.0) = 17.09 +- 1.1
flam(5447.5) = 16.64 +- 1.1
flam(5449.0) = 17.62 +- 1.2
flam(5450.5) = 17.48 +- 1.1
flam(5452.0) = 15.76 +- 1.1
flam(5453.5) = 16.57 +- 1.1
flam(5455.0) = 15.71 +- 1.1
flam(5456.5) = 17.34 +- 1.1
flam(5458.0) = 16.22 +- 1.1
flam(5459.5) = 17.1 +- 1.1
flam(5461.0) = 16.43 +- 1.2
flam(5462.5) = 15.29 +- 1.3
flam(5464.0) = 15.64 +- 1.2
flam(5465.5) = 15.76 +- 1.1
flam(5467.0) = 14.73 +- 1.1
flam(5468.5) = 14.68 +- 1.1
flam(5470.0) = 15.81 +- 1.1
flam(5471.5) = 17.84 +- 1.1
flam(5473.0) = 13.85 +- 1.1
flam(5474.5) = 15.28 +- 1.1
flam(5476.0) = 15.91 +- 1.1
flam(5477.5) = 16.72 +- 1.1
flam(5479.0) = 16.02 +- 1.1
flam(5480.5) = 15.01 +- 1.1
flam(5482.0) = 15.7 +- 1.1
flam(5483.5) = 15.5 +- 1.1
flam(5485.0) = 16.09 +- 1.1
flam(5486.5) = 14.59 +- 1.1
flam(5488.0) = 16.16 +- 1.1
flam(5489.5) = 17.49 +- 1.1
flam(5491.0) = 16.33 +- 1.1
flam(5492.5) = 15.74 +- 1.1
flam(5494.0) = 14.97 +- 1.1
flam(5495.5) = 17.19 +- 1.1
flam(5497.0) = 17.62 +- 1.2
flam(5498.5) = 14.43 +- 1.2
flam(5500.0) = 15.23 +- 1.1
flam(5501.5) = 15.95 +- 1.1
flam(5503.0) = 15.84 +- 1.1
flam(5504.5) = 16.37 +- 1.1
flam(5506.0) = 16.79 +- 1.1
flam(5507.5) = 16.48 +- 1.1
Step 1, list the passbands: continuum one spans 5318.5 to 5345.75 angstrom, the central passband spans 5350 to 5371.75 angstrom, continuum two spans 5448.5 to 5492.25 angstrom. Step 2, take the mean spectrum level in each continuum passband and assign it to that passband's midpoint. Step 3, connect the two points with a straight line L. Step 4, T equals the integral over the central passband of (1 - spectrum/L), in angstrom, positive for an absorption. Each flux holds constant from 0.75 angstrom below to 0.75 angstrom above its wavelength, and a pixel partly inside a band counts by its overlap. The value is 1.2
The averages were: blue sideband 15.3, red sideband 16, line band 14.6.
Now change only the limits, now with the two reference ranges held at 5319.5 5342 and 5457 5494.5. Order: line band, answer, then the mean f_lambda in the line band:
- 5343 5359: 0.8 angstrom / 14.7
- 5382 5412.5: 1.3 angstrom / 14.9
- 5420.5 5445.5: 0.0 angstrom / 15.7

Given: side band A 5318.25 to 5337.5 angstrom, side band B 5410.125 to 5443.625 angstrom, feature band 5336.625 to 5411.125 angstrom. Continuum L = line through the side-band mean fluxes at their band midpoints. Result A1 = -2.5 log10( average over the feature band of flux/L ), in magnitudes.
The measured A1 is 0.06 mag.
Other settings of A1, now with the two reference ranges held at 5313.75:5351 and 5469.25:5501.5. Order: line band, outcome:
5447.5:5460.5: -0.059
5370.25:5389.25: 0.023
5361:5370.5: 0.067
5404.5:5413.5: 0.055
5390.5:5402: 0.053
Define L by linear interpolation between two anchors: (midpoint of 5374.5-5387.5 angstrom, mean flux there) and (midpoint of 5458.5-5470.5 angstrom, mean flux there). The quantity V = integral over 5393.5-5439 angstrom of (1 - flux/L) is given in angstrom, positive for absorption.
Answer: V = 0.6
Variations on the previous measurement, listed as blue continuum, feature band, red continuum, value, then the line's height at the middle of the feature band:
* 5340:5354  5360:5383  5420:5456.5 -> 0.1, 15.2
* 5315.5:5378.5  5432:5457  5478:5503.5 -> -0.8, 15.7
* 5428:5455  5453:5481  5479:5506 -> 0.2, 16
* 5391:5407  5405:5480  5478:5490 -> -3.0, 15.2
